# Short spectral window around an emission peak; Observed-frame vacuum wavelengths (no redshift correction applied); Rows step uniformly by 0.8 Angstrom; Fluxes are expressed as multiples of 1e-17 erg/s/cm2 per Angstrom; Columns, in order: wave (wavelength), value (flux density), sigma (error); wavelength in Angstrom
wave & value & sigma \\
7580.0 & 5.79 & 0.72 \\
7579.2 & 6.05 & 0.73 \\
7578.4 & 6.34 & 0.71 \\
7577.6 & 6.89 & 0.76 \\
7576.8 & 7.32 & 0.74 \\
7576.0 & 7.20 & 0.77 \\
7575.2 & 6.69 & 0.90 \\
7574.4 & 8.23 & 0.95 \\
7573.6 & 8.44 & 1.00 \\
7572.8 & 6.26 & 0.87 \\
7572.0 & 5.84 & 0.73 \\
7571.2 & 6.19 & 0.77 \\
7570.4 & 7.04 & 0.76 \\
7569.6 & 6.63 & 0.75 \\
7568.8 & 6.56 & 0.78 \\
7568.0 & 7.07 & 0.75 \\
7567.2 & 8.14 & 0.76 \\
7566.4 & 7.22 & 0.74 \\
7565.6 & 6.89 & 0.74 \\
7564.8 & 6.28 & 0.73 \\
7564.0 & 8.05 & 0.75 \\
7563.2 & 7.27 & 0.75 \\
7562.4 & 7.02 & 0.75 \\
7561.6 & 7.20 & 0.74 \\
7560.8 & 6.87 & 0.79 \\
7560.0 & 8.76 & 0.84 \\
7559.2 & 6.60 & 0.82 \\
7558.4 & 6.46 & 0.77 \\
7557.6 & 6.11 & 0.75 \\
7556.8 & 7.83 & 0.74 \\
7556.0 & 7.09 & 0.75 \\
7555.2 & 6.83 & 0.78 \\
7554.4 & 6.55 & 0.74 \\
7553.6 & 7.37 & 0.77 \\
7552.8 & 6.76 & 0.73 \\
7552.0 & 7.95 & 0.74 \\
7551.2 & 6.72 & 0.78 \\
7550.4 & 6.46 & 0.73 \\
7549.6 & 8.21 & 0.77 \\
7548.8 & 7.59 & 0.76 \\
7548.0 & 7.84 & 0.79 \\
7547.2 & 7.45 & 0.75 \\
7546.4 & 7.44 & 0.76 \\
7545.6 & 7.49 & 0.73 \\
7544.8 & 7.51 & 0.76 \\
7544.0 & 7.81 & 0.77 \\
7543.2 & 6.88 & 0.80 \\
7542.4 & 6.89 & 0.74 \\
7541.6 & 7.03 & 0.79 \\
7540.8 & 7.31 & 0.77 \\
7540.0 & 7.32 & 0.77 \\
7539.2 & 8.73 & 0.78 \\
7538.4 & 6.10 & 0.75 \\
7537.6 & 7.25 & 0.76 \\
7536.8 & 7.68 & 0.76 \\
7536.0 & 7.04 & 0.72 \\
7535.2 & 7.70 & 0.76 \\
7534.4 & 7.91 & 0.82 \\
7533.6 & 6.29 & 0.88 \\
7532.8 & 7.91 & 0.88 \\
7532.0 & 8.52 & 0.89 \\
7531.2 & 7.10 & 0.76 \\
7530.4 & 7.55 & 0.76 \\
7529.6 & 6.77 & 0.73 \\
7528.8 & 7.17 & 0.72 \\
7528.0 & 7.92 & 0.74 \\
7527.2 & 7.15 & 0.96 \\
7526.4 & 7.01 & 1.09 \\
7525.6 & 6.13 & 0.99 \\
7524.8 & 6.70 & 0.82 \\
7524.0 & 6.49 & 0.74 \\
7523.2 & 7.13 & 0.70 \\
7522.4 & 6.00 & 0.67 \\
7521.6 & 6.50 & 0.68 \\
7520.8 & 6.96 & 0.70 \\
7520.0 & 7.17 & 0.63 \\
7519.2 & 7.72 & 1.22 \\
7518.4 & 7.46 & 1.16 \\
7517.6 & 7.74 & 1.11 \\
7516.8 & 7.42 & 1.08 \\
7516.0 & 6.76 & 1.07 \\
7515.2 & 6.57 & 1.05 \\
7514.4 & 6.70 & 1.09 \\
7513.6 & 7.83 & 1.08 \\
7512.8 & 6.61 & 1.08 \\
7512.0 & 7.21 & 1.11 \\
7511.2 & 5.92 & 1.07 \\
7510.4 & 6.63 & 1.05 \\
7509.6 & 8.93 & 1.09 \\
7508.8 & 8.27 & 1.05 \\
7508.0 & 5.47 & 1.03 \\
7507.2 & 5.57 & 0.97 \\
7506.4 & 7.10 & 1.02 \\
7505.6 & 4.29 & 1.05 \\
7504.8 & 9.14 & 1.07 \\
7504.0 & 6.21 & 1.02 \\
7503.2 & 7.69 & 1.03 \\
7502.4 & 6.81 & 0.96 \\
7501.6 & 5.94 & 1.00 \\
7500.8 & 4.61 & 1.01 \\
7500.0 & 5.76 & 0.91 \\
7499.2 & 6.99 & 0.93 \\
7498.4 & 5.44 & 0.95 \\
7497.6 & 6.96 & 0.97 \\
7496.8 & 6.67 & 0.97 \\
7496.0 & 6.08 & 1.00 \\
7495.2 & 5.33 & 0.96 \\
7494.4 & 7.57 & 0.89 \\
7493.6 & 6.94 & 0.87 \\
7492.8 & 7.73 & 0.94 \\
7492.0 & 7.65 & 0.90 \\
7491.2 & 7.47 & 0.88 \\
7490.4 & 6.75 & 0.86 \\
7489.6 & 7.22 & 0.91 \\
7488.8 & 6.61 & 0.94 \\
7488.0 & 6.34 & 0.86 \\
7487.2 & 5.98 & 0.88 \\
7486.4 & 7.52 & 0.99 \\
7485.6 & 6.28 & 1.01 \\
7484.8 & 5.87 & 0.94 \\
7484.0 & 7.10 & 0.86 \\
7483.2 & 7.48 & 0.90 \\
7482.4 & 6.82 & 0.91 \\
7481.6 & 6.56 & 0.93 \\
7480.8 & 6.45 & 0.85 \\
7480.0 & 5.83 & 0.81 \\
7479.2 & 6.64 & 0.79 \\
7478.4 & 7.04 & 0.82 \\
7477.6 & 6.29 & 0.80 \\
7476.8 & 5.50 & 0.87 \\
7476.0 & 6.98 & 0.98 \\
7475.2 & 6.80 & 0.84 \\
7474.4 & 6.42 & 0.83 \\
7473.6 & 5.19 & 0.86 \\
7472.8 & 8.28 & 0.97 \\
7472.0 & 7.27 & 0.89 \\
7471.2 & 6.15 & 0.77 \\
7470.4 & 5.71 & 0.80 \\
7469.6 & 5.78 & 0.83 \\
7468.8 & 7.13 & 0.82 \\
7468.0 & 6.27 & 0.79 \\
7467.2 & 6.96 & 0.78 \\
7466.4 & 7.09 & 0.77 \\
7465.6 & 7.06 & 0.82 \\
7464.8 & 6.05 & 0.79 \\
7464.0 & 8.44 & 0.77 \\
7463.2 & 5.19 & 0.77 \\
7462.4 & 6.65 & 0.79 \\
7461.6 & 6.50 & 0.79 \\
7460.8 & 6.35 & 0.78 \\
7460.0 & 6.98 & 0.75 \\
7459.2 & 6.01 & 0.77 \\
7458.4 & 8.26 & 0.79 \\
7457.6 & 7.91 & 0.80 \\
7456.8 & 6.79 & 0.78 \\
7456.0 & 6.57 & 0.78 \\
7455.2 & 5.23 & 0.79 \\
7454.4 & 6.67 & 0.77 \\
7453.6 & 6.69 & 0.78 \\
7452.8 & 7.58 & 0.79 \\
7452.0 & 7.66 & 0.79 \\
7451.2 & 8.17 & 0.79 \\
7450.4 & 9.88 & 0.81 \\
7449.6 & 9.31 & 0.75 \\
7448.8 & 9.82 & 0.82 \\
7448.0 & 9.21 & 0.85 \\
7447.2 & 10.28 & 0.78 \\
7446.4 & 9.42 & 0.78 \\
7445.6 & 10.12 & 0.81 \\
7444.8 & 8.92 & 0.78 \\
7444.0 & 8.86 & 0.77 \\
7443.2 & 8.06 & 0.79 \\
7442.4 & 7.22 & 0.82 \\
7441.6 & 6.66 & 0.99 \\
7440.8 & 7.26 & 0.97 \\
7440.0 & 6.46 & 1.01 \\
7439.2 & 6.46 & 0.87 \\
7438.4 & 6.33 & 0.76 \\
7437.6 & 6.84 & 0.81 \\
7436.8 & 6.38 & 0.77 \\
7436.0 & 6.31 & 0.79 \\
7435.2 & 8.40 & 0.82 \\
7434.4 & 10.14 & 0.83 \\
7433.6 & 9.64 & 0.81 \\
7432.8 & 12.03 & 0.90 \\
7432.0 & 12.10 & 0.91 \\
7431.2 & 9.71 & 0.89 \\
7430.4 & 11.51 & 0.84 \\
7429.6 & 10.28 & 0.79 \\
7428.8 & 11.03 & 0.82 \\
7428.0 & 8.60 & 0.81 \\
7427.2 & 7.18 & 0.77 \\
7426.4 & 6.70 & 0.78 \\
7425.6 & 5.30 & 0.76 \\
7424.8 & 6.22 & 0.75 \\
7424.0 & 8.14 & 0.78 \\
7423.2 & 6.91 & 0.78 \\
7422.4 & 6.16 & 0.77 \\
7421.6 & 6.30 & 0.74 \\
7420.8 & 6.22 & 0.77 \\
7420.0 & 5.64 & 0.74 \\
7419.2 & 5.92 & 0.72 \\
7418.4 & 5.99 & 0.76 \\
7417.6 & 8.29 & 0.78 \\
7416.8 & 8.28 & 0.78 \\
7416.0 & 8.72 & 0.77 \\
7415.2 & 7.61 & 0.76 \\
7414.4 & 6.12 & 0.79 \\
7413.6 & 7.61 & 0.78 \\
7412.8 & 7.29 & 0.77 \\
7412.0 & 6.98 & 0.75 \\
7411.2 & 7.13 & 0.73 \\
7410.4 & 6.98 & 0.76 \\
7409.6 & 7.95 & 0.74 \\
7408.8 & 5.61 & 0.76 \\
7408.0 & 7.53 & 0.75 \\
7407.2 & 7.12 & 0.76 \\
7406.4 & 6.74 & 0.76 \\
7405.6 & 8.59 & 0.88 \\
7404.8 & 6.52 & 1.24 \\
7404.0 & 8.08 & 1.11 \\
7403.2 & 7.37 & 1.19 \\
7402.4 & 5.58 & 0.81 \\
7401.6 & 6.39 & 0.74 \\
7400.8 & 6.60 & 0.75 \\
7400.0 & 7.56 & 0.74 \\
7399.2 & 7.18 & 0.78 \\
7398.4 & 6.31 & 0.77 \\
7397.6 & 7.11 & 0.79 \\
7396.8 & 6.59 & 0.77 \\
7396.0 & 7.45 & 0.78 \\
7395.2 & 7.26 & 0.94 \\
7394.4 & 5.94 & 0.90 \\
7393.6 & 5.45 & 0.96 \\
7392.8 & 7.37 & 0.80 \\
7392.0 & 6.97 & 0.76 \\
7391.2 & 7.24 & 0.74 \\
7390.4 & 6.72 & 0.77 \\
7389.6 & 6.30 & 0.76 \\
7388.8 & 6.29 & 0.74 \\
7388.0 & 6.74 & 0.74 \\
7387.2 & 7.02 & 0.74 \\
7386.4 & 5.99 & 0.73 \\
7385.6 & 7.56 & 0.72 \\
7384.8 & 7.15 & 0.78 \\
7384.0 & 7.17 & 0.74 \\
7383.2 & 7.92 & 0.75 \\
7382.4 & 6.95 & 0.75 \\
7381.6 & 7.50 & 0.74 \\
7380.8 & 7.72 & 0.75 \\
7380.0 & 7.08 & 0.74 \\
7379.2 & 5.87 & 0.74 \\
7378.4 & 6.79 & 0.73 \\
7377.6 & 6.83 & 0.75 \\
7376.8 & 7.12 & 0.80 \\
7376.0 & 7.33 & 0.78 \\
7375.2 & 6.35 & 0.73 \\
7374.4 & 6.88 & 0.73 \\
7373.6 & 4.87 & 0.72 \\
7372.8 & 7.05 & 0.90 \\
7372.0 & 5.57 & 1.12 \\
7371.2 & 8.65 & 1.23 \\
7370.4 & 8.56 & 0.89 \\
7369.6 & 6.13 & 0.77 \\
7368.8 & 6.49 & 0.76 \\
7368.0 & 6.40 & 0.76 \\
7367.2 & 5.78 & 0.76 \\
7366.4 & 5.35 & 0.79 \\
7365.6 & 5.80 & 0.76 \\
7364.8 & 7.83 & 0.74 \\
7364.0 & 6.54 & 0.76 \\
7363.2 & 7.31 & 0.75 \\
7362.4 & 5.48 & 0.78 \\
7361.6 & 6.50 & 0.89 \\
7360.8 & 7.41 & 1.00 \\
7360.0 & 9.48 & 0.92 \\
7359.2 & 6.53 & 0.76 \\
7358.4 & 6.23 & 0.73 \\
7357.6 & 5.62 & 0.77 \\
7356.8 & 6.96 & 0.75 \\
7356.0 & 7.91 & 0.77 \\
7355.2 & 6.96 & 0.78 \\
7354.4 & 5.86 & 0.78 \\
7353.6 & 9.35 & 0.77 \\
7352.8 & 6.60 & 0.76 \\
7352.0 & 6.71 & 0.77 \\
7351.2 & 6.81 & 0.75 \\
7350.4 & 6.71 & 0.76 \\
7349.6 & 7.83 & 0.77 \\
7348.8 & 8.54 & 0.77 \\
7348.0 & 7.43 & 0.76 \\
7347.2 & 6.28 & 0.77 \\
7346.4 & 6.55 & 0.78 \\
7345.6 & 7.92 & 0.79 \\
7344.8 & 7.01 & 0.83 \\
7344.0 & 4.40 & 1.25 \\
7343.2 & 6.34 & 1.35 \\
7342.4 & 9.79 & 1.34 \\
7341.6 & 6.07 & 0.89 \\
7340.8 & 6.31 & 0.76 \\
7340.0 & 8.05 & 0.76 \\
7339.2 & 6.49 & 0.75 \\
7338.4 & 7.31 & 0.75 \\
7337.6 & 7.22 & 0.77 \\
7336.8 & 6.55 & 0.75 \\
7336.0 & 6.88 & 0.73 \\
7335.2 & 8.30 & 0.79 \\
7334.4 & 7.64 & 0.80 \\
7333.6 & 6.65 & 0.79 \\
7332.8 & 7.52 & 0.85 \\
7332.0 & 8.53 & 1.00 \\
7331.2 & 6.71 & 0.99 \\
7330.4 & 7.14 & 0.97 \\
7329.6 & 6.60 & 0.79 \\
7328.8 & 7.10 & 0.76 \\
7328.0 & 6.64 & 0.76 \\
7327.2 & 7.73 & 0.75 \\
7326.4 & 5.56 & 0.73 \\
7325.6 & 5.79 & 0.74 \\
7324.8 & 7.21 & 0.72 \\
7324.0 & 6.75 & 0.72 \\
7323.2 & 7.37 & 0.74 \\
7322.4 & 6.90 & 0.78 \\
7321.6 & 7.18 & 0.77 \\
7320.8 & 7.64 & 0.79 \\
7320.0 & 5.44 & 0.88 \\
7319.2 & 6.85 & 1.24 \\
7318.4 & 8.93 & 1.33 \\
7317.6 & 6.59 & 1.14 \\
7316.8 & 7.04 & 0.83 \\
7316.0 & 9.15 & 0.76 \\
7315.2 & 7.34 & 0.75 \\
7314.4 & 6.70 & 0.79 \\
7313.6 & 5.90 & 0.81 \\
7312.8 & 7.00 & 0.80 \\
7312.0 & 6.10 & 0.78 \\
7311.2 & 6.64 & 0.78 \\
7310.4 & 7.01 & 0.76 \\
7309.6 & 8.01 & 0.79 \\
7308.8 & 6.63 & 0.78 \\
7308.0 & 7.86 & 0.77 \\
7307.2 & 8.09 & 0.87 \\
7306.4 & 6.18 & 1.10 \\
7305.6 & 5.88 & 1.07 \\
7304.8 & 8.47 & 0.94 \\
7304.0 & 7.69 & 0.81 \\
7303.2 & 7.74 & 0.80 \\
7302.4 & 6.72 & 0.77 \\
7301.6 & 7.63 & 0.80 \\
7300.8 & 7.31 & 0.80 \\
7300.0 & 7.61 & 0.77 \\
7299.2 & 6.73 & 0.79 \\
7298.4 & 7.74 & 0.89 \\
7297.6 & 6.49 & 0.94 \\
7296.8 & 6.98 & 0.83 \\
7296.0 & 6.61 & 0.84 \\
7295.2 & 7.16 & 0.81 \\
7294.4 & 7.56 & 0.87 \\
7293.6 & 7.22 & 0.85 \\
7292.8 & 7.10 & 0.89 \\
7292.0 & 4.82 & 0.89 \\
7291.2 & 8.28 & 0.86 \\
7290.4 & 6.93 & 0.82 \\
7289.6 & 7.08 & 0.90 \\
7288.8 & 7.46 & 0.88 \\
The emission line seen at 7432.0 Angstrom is [S II]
